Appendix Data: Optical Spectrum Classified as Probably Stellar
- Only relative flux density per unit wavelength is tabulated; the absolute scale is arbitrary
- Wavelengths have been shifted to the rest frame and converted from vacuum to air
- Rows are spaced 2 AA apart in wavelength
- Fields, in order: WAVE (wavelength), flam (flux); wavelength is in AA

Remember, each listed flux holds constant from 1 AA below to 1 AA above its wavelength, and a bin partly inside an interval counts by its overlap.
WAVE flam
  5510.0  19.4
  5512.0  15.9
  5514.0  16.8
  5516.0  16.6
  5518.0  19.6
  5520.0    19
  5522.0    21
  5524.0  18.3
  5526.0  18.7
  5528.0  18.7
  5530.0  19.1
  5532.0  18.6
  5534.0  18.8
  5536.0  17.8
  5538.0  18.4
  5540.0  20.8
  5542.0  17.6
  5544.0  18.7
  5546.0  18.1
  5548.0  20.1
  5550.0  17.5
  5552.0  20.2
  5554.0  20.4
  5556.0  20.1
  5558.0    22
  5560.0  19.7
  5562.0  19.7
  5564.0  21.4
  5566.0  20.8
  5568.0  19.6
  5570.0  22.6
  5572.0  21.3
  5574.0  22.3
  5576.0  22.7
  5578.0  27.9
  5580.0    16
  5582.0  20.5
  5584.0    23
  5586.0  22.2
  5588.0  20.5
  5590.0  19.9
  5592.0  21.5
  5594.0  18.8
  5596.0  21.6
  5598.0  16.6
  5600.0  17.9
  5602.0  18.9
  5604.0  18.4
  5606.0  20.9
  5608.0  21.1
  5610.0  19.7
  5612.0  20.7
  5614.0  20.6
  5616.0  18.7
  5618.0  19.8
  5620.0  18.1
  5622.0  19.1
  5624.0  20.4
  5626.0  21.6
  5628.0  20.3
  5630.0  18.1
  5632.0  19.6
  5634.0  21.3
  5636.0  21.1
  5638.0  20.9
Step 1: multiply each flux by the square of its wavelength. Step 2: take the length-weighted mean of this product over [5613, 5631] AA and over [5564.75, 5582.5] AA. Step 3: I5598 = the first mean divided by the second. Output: 0.93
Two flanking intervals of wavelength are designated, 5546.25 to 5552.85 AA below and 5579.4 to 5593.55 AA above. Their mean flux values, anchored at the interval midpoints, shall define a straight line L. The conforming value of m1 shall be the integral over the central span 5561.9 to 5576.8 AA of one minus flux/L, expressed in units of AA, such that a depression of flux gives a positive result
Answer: -1.1 AA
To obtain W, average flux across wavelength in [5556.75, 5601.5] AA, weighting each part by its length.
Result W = 20.8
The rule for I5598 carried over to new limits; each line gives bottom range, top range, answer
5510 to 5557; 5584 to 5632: 1.09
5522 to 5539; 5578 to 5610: 1.10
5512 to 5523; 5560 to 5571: 1.15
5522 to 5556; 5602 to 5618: 1.08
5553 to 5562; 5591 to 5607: 0.96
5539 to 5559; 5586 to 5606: 1.02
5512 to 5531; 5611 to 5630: 1.11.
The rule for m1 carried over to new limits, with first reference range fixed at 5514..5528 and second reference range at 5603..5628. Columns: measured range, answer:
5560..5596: -3.21 AA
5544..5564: -0.67 AA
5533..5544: 0.15 AA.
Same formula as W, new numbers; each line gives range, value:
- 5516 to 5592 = 20.1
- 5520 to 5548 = 18.9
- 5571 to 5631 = 20.3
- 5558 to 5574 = 20.9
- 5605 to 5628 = 20.1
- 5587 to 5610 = 19.6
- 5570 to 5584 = 21.9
